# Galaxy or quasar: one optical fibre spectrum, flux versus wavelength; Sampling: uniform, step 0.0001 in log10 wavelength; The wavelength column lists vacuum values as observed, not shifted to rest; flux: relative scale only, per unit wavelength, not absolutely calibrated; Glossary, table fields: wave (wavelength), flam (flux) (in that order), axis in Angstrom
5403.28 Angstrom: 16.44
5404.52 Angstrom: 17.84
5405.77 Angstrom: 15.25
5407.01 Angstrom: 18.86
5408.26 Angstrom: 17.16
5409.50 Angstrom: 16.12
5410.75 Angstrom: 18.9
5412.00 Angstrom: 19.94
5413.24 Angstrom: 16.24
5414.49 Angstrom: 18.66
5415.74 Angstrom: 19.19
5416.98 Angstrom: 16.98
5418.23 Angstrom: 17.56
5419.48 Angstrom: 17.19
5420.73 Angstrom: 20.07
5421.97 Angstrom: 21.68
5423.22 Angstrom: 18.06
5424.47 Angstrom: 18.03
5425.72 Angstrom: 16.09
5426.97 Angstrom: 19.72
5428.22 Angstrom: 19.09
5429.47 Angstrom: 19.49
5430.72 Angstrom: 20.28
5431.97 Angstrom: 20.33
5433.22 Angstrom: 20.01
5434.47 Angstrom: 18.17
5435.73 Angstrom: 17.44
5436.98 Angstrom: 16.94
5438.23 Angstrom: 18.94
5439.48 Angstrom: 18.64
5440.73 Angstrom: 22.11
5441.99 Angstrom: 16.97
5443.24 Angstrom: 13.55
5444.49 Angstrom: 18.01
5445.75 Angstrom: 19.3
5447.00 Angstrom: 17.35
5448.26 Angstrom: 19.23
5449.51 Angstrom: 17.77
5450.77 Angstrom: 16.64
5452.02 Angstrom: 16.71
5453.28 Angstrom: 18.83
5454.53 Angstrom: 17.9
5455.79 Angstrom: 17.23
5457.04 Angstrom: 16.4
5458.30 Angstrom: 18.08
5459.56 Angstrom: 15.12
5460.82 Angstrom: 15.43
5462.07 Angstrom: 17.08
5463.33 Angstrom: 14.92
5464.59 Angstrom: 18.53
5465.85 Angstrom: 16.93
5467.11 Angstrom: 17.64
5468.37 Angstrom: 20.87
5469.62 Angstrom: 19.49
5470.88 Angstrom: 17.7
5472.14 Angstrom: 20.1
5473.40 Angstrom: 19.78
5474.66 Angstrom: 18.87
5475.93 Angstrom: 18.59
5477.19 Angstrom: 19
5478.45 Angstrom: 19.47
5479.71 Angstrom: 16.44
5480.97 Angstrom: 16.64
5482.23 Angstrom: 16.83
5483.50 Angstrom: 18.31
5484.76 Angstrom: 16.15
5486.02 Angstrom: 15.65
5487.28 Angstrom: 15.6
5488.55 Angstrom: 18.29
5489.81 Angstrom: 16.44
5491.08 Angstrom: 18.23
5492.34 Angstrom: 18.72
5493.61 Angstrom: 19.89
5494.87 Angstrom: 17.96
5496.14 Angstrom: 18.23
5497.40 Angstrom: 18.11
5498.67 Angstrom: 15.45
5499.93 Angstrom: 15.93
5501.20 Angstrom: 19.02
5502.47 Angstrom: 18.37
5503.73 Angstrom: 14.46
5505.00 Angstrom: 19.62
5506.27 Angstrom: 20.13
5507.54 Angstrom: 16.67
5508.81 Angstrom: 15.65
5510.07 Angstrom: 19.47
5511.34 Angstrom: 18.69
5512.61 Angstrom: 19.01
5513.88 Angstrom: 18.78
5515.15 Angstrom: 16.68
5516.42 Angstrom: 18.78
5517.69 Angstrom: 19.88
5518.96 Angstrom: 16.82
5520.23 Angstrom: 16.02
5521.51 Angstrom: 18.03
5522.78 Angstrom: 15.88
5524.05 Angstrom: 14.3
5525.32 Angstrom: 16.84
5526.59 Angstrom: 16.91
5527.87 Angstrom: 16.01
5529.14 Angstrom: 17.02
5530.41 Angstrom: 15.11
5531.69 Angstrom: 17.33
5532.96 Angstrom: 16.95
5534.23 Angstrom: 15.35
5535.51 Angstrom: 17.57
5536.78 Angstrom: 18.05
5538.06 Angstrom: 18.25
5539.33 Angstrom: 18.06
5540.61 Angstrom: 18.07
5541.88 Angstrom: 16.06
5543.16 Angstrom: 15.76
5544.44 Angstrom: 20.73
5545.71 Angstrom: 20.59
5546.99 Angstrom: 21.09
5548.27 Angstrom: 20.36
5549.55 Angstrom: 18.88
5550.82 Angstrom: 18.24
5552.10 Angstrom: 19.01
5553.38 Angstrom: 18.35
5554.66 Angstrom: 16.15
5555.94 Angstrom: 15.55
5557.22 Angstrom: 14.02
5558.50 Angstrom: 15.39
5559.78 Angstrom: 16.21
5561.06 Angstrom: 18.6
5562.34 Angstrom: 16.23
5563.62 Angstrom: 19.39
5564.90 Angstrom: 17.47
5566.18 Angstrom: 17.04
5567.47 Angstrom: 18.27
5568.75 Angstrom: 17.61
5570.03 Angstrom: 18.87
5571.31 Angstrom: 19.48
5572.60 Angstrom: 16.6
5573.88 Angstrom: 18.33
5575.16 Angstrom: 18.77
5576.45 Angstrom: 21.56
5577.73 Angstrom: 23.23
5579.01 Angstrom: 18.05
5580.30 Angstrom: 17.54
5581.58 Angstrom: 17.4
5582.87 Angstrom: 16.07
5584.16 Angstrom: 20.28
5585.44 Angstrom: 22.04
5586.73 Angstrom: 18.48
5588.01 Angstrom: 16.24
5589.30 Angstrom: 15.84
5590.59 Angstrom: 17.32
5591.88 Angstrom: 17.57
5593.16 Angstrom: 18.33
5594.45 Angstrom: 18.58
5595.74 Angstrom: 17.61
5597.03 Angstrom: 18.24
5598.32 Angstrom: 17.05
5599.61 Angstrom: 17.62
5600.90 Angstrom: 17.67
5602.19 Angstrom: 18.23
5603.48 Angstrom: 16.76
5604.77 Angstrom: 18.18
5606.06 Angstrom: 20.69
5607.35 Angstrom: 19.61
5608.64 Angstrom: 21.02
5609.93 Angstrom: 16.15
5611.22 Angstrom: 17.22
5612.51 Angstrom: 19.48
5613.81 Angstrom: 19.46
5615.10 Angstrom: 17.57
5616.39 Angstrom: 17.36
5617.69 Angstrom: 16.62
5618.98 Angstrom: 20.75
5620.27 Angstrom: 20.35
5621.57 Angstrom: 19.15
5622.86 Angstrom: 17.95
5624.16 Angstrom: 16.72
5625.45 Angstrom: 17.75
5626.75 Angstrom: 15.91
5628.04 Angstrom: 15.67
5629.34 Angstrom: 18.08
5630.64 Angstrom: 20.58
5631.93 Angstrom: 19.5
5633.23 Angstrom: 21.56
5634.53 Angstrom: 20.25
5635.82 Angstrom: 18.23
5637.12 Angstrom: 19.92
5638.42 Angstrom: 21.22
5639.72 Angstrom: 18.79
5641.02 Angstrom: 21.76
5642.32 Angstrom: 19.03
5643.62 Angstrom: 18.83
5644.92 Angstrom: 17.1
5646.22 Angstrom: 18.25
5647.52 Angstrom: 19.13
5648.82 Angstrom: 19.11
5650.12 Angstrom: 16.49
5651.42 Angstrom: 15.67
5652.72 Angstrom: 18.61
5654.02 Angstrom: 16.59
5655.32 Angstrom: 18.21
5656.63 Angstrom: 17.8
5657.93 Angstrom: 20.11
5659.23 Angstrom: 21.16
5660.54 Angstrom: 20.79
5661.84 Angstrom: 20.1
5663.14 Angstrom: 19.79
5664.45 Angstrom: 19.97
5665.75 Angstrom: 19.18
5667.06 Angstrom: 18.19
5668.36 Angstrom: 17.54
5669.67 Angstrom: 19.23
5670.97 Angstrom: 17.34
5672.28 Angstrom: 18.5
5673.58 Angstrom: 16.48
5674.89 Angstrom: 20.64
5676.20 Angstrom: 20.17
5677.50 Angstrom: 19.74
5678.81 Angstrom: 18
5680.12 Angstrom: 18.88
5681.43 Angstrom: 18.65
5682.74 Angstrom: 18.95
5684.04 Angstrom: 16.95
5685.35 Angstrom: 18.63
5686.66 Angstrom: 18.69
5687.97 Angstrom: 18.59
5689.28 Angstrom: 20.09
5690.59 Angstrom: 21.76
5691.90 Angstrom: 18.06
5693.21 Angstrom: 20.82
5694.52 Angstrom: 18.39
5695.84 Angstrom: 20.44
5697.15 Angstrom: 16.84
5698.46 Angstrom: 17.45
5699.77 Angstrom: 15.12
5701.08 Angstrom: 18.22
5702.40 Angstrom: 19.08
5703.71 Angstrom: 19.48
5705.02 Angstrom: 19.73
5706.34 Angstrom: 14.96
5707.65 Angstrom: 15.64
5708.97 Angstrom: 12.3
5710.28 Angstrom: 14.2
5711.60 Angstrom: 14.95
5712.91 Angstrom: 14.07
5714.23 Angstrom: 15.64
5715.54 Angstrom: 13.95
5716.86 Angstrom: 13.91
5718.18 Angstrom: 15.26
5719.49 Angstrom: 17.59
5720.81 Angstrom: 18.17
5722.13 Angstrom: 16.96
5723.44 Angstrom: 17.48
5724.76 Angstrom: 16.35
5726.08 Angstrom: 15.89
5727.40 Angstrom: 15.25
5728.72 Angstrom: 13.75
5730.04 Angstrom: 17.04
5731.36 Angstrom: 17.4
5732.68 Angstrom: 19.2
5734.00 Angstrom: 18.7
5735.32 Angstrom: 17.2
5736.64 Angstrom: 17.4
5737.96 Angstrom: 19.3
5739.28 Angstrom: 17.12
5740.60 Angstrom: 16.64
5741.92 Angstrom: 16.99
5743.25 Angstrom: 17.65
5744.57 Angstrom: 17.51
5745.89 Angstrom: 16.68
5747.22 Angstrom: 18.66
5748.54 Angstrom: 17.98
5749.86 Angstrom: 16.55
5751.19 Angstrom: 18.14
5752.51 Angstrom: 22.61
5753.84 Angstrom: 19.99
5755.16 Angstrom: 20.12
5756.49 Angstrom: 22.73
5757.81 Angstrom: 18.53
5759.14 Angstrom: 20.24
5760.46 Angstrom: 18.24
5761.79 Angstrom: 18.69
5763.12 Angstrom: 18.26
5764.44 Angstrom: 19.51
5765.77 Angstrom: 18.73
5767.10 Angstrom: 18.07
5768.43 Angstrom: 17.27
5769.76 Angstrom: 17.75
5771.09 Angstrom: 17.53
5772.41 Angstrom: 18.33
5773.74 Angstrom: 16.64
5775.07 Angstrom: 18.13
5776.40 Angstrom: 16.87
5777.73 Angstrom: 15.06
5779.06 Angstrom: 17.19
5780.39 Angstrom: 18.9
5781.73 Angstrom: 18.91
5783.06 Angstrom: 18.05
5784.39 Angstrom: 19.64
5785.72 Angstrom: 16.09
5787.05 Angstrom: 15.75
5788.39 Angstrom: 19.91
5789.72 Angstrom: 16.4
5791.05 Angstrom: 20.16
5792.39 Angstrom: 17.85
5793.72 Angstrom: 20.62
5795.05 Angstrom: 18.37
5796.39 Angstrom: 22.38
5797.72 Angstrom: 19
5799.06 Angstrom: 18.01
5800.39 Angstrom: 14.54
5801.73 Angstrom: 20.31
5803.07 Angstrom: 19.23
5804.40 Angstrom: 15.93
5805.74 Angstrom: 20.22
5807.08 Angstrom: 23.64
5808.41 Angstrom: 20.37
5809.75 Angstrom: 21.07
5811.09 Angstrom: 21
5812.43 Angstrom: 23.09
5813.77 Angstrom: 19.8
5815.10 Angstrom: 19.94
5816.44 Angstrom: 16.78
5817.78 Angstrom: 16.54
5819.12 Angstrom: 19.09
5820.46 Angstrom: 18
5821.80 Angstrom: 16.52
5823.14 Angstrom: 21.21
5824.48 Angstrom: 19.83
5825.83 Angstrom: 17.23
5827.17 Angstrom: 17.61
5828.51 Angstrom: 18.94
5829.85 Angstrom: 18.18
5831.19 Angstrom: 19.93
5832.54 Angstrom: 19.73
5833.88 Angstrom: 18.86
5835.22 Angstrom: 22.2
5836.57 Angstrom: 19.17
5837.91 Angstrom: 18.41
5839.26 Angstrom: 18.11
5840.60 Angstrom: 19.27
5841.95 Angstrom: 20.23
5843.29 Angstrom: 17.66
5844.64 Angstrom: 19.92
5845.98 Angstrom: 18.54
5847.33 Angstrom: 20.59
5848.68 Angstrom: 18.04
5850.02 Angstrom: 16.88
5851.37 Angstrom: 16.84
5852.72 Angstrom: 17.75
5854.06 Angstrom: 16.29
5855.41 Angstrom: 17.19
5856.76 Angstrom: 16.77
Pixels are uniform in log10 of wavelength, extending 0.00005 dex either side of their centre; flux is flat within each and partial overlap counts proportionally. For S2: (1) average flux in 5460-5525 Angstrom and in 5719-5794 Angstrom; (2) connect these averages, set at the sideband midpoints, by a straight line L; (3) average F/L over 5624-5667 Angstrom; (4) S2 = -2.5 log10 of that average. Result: -0.06 mag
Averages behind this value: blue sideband 17.7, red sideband 18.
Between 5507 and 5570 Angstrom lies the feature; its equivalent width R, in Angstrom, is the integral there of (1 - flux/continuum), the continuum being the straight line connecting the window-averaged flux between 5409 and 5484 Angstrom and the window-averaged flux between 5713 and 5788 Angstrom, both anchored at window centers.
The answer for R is 1.6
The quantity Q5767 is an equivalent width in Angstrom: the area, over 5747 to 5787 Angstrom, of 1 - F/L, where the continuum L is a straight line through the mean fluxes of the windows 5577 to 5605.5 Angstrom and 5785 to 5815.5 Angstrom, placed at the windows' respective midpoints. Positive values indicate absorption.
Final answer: 1.47 Angstrom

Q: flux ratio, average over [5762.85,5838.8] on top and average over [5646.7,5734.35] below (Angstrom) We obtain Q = 1.05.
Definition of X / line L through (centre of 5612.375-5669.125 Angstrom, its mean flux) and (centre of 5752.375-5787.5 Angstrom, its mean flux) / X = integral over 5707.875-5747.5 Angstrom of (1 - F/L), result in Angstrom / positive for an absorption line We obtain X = 4.5 Angstrom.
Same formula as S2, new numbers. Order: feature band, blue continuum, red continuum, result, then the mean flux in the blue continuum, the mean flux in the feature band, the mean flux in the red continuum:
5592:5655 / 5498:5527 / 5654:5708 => -0.01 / 17.5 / 18.5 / 18.7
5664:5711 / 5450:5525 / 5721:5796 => -0.02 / 17.6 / 18.2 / 18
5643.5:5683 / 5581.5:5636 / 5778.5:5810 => -0.01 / 18.3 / 18.7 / 18.8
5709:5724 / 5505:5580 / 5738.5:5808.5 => 0.18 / 17.8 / 15.5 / 18.5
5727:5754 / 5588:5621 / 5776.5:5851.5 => 0.06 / 18.2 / 17.7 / 18.9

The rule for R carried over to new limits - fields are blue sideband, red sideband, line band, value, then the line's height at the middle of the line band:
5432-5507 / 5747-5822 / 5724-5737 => 1.2 Angstrom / 18.6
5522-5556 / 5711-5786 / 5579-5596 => -0.4 Angstrom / 17.5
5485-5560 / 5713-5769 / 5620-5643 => -1.9 Angstrom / 17.6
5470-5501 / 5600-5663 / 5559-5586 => -0.2 Angstrom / 18.3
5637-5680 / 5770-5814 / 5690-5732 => 4.6 Angstrom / 18.8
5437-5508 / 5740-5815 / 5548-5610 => 0.0 Angstrom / 18.1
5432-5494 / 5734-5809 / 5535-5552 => -0.6 Angstrom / 18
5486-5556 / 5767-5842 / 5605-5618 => -0.4 Angstrom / 18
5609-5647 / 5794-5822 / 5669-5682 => 0.1 Angstrom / 18.8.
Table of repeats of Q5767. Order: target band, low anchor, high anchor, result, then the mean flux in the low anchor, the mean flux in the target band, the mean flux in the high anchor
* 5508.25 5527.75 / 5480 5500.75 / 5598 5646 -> 0.2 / 17.3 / 17.4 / 18.7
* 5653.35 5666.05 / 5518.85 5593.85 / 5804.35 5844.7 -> -0.7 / 17.7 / 19.4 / 19.3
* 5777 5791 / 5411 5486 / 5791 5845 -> 1.0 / 18.1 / 17.7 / 19.2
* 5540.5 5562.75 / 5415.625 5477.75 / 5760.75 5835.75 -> 0.7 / 18.2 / 17.7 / 18.7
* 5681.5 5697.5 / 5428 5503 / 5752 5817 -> -0.4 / 17.9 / 19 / 18.9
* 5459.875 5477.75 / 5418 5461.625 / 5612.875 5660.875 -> 0.1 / 18.1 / 18.2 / 18.7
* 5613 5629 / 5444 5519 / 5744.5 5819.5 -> 0.2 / 17.8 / 18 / 18.7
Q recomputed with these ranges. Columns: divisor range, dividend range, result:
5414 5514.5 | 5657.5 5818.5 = 1.01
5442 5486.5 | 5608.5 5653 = 1.05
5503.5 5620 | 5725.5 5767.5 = 1.01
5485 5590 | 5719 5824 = 1.03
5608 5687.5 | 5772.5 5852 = 1.00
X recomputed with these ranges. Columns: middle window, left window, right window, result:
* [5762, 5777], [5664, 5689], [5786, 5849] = 0.79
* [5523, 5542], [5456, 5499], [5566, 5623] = 1.31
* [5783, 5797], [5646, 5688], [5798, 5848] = 0.30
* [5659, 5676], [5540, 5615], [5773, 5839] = -0.65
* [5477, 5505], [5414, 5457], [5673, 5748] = 1.09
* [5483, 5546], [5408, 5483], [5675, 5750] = 1.66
